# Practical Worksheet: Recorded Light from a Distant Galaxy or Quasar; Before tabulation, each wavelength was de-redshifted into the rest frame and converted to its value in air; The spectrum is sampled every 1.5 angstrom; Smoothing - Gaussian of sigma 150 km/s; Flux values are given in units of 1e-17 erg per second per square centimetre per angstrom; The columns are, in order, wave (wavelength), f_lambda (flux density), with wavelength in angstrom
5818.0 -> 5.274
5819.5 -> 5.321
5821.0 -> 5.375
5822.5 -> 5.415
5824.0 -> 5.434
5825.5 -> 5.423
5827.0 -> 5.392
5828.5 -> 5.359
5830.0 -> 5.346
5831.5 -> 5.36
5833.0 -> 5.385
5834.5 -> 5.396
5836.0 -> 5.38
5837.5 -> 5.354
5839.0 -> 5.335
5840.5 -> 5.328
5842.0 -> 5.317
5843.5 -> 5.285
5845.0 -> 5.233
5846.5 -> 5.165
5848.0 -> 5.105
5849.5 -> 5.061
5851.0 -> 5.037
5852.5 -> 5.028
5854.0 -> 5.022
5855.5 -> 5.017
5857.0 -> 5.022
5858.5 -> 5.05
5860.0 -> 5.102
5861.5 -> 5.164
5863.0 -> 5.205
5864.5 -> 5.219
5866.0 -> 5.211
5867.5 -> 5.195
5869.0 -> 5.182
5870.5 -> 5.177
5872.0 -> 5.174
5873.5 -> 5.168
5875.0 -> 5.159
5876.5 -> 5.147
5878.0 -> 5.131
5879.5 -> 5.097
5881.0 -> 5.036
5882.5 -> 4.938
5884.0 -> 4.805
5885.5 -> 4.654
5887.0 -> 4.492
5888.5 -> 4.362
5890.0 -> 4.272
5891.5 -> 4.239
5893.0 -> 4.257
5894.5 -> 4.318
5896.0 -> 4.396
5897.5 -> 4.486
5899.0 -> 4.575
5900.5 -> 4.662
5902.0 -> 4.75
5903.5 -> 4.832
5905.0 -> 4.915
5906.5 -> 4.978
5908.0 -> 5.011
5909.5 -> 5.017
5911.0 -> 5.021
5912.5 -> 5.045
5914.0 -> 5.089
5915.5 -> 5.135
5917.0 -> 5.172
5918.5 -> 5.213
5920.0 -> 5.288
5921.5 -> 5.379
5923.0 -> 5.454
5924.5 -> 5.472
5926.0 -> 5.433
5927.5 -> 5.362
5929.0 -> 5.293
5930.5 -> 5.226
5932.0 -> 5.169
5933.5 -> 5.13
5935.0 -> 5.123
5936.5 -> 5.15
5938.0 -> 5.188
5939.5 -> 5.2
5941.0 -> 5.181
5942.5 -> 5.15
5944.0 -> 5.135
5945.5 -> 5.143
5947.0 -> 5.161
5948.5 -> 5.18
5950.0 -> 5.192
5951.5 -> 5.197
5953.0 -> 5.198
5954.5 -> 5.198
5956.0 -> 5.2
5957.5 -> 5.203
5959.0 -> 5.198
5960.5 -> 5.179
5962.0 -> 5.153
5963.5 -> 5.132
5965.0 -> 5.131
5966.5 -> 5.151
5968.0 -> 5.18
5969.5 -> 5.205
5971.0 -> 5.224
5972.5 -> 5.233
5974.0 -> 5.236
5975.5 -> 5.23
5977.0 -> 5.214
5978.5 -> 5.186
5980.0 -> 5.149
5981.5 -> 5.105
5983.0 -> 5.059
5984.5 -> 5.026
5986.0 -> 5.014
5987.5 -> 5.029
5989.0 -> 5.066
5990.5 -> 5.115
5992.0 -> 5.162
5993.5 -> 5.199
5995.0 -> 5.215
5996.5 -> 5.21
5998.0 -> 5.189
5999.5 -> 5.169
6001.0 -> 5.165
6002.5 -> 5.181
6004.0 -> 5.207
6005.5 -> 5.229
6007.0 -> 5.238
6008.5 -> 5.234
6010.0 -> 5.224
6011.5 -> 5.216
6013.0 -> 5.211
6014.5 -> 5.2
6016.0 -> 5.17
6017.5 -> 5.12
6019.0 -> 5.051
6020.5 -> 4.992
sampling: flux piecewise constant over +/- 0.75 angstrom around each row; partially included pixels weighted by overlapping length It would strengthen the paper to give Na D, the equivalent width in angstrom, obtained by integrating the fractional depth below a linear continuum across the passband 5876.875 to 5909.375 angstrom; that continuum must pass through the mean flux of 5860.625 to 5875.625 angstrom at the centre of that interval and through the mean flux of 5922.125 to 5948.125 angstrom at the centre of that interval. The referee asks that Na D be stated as 3.2 angstrom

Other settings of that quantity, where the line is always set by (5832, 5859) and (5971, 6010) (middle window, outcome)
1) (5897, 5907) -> 0.9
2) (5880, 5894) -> 1.7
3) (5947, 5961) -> -0.1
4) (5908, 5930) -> -0.2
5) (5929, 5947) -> 0.0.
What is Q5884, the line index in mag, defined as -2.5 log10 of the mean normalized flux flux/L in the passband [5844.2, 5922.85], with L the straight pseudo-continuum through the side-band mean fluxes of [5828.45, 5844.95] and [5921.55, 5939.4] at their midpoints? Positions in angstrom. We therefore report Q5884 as 0.075 mag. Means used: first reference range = 5.34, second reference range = 5.27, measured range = 4.95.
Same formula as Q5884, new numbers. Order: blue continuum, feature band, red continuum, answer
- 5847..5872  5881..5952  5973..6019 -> 0.03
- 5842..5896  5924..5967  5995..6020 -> -0.02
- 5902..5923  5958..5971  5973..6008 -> -0.01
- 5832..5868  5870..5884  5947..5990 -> 0.02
